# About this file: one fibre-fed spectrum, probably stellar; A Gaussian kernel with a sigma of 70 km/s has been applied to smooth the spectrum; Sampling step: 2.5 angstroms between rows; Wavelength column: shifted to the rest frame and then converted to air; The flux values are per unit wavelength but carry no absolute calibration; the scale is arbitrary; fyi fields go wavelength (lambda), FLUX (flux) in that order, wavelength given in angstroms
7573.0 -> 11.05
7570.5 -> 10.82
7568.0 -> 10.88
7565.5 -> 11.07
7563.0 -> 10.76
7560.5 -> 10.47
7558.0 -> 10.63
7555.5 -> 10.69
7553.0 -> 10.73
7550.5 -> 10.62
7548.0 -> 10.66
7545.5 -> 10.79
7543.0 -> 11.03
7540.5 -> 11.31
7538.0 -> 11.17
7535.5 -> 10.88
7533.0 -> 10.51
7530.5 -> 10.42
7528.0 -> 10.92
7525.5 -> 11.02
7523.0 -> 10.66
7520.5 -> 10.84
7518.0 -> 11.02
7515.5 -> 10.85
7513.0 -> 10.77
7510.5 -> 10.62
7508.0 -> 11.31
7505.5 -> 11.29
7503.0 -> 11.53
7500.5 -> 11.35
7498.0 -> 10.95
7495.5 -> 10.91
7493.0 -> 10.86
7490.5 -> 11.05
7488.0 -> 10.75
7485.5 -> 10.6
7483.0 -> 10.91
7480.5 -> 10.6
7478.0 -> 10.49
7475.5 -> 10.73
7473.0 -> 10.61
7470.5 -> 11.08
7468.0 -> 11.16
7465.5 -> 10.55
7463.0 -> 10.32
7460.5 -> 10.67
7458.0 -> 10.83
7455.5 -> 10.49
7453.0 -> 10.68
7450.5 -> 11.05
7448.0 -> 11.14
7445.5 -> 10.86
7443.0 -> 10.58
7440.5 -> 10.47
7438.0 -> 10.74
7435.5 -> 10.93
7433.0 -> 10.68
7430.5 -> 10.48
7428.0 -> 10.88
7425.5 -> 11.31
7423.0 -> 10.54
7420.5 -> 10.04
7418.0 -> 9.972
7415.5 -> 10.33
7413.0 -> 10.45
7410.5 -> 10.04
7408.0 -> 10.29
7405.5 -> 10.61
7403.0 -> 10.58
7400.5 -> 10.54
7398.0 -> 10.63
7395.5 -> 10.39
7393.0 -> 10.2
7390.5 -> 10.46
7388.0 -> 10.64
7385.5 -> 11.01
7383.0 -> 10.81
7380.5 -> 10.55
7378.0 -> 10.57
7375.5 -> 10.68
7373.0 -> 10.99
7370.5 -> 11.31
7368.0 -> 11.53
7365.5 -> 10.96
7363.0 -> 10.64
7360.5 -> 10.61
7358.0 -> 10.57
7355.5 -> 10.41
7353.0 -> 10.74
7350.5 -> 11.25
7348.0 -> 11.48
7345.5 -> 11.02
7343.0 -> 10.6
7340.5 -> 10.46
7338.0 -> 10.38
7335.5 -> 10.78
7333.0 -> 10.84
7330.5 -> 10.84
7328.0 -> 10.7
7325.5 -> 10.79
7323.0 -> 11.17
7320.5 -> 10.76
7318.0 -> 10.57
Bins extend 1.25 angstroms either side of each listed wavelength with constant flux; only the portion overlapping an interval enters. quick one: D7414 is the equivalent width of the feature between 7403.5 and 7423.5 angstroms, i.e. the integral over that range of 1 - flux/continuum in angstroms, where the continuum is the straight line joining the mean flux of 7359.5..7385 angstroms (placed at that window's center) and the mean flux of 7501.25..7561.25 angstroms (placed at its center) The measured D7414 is 1.1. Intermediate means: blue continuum 10.9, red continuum 10.9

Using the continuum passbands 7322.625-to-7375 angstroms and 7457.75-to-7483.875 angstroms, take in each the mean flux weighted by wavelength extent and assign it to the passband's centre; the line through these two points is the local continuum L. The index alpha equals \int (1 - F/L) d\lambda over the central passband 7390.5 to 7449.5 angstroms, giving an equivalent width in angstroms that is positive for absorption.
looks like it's 1.2 angstroms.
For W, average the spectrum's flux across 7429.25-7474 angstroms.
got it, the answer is 10.7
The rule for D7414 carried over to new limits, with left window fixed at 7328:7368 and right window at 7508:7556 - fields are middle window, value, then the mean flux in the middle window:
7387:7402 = 0.45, 10.5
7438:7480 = 0.34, 10.7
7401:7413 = 0.45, 10.4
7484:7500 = -0.08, 10.9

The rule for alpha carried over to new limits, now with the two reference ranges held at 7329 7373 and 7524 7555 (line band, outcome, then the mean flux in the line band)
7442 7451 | -0.1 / 10.9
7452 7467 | 0.3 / 10.6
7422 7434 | 0.1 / 10.8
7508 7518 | 0.0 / 10.9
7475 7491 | 0.2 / 10.7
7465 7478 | 0.0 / 10.8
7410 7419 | 0.5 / 10.2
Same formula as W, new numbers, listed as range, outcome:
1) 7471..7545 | 10.9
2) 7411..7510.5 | 10.8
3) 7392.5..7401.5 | 10.5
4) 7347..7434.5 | 10.7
